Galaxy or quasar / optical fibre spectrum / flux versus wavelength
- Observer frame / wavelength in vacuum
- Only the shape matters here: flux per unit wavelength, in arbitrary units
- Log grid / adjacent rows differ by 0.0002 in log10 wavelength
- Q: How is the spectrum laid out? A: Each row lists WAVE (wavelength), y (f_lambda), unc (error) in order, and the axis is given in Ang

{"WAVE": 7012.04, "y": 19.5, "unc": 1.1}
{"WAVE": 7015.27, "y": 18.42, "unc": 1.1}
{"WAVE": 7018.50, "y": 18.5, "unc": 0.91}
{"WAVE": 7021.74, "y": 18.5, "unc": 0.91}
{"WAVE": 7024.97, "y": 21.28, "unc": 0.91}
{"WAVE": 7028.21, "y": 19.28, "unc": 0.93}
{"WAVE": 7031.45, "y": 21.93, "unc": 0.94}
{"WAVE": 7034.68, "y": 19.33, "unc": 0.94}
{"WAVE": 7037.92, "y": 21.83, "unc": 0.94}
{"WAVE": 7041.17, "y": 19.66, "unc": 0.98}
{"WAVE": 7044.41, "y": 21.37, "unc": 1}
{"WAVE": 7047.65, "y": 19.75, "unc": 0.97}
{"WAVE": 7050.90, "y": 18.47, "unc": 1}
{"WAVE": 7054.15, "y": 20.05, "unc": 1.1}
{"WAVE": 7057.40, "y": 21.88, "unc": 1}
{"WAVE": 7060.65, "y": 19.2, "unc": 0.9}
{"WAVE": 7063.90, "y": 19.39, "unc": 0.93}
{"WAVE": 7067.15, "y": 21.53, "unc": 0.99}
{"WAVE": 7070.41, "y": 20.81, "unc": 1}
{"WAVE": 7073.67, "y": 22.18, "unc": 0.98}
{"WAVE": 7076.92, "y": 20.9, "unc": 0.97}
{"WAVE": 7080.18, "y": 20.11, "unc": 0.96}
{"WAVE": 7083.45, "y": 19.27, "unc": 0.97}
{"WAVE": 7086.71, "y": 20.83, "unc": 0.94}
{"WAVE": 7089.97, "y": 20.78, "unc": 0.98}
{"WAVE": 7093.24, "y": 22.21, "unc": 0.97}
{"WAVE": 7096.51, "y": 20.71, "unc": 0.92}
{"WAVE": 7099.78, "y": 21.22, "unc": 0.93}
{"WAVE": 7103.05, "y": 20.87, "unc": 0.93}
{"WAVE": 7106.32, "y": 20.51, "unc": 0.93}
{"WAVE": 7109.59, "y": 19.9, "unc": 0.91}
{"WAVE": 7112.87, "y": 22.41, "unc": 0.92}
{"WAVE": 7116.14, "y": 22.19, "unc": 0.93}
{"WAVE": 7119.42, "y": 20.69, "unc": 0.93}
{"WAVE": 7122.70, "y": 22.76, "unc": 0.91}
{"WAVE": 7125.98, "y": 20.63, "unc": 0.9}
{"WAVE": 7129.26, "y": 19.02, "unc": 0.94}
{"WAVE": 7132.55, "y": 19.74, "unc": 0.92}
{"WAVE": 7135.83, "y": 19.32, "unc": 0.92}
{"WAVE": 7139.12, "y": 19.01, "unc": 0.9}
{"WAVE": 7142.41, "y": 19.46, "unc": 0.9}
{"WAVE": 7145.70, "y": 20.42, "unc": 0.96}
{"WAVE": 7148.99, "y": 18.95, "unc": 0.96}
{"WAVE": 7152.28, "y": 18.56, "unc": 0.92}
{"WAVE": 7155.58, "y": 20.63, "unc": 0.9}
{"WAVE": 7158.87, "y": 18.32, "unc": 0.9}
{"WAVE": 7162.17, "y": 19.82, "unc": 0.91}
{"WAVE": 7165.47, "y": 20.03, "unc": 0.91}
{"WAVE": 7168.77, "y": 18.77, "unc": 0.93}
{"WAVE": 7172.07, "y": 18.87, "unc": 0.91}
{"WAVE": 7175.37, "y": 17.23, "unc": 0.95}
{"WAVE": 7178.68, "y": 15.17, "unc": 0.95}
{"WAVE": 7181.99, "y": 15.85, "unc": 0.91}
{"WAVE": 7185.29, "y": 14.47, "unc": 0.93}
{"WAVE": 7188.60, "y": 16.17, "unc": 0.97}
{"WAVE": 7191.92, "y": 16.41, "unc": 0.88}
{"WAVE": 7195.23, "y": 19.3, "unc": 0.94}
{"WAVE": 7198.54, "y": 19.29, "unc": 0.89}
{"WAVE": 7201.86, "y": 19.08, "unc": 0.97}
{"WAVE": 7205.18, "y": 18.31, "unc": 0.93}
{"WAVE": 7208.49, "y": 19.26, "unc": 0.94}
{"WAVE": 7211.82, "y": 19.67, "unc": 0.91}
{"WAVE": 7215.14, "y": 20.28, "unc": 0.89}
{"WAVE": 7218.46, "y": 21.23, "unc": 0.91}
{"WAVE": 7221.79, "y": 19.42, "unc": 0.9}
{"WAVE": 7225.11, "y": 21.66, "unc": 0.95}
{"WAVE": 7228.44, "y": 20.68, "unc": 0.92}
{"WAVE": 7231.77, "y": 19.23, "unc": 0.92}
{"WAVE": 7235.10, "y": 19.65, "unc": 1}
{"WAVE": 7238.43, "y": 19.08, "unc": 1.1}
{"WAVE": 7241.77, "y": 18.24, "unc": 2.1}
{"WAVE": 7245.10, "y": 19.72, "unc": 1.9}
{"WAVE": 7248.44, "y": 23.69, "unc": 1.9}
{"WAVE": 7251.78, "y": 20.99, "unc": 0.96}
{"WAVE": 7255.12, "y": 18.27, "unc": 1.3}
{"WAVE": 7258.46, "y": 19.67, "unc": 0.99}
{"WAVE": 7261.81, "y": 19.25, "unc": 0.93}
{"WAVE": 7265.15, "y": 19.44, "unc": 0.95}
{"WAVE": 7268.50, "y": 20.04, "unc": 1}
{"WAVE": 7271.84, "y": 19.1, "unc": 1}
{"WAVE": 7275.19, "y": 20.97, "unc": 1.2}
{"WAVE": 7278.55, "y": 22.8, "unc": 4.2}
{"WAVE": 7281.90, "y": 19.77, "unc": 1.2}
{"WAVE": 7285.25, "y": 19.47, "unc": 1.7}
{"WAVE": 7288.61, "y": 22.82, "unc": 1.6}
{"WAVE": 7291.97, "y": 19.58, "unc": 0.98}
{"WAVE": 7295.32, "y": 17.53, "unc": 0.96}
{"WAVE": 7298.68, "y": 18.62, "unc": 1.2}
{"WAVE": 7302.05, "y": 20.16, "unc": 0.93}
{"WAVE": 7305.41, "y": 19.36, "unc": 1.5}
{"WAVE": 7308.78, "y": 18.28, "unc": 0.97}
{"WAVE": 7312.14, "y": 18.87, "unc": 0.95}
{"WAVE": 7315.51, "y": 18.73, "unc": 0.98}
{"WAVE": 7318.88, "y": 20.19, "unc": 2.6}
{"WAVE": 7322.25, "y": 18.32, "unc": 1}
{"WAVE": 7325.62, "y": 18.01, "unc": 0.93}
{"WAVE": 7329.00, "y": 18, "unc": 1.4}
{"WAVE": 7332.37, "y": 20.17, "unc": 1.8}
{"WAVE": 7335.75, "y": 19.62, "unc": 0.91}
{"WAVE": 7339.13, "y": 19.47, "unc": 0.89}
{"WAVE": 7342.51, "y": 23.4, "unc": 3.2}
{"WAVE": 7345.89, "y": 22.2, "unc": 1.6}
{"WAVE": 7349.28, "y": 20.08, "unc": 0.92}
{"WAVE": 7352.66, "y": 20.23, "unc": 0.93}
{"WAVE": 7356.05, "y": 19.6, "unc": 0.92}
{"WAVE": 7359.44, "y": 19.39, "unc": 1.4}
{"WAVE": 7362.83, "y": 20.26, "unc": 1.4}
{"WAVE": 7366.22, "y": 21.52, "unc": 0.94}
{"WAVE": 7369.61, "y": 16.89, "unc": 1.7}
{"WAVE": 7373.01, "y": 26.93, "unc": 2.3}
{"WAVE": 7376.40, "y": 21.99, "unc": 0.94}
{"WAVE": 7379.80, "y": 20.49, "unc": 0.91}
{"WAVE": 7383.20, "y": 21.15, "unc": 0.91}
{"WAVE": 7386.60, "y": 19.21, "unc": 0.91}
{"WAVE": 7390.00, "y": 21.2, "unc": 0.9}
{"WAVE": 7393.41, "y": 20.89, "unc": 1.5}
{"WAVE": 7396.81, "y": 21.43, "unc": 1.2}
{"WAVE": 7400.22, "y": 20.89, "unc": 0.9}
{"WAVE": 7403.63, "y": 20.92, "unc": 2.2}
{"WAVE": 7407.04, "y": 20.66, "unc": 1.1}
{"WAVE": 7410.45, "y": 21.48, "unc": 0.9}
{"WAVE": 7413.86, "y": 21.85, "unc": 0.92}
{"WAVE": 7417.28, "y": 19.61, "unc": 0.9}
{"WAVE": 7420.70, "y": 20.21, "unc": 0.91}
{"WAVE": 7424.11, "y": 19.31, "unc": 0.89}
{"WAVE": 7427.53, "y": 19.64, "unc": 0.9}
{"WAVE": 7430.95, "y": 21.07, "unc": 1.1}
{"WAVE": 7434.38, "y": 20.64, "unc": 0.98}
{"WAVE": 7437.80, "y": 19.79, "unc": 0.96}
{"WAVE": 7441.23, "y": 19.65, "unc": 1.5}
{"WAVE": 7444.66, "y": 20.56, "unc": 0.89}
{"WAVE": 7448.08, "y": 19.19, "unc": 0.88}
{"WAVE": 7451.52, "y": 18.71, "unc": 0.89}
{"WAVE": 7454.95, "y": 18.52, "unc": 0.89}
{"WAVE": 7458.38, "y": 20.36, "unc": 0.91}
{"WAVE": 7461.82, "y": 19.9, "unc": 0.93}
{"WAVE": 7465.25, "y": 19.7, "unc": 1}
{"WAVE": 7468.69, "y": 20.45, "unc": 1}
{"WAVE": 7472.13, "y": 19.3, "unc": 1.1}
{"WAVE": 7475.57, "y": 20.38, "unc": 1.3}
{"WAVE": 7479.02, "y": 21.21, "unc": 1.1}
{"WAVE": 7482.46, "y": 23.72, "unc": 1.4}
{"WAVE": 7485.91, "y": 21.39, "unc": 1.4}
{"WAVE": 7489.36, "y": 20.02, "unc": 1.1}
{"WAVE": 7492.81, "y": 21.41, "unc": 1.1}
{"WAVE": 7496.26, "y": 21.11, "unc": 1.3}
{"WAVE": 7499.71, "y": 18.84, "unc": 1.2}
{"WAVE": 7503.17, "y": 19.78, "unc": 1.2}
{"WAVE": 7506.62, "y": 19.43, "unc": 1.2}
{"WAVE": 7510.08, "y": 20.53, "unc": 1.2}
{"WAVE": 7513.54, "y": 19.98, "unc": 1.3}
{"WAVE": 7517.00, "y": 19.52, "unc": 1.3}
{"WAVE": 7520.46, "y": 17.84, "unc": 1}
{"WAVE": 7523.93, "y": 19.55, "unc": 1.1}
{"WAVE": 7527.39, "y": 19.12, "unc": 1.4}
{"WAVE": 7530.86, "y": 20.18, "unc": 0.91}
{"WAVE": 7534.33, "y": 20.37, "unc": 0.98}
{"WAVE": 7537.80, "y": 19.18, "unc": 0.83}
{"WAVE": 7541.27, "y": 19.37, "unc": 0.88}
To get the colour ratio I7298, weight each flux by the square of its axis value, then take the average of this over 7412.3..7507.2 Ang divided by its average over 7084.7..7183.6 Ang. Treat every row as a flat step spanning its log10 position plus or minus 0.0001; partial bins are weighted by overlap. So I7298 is 1.12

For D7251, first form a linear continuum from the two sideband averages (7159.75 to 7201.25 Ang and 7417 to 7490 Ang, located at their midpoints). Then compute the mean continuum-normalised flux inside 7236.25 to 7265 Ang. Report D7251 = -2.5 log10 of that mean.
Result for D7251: -0.087 mag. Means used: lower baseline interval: 17.7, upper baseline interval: 20.2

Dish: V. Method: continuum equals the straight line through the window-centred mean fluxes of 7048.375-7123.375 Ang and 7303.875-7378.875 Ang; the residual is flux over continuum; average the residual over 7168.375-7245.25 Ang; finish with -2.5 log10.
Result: 0.10 mag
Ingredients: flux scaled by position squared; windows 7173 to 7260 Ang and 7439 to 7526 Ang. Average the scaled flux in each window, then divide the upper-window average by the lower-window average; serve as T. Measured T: 1.14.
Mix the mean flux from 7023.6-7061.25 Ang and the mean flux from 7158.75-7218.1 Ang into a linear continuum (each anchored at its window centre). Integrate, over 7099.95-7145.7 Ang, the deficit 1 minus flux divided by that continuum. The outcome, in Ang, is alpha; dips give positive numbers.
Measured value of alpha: -3.22 Ang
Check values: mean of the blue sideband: 20.4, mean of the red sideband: 18.2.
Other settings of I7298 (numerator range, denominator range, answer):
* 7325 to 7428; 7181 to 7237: 1.14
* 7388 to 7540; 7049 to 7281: 1.11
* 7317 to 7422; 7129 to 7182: 1.16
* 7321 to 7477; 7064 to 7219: 1.11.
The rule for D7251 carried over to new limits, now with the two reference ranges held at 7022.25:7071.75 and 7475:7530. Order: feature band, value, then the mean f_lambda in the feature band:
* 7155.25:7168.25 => 0.04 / 19.5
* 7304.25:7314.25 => 0.08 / 18.8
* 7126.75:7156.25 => 0.05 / 19.4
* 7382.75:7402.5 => -0.03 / 20.8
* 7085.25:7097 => -0.04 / 21.2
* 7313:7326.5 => 0.08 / 18.9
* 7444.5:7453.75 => 0.05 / 19.3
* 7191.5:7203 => 0.09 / 18.7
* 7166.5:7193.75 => 0.21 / 16.7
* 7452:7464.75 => 0.04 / 19.5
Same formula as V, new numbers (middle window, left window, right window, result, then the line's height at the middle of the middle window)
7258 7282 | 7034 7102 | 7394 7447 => 0.019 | 20.5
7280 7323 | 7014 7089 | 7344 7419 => 0.070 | 20.7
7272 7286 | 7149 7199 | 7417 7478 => -0.110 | 18.7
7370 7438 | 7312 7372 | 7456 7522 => -0.049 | 20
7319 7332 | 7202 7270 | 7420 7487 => 0.080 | 20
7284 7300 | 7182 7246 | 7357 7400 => 0.013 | 19.9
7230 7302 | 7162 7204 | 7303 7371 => -0.066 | 18.7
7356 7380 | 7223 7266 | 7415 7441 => -0.051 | 20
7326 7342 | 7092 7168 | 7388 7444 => 0.053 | 20.5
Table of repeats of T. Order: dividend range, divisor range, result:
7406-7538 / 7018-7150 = 1.09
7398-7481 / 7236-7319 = 1.07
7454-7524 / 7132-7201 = 1.20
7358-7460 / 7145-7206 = 1.20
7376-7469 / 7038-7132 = 1.08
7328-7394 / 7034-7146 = 1.08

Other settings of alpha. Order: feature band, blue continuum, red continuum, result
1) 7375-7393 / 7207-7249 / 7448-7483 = -0.7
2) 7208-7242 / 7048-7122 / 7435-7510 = 1.0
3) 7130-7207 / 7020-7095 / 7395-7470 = 7.5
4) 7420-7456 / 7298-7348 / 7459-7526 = 0.4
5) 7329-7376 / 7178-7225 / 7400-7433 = -1.9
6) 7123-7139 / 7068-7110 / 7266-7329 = 0.5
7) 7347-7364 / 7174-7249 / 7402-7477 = -0.3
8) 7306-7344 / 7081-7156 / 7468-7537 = 1.8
